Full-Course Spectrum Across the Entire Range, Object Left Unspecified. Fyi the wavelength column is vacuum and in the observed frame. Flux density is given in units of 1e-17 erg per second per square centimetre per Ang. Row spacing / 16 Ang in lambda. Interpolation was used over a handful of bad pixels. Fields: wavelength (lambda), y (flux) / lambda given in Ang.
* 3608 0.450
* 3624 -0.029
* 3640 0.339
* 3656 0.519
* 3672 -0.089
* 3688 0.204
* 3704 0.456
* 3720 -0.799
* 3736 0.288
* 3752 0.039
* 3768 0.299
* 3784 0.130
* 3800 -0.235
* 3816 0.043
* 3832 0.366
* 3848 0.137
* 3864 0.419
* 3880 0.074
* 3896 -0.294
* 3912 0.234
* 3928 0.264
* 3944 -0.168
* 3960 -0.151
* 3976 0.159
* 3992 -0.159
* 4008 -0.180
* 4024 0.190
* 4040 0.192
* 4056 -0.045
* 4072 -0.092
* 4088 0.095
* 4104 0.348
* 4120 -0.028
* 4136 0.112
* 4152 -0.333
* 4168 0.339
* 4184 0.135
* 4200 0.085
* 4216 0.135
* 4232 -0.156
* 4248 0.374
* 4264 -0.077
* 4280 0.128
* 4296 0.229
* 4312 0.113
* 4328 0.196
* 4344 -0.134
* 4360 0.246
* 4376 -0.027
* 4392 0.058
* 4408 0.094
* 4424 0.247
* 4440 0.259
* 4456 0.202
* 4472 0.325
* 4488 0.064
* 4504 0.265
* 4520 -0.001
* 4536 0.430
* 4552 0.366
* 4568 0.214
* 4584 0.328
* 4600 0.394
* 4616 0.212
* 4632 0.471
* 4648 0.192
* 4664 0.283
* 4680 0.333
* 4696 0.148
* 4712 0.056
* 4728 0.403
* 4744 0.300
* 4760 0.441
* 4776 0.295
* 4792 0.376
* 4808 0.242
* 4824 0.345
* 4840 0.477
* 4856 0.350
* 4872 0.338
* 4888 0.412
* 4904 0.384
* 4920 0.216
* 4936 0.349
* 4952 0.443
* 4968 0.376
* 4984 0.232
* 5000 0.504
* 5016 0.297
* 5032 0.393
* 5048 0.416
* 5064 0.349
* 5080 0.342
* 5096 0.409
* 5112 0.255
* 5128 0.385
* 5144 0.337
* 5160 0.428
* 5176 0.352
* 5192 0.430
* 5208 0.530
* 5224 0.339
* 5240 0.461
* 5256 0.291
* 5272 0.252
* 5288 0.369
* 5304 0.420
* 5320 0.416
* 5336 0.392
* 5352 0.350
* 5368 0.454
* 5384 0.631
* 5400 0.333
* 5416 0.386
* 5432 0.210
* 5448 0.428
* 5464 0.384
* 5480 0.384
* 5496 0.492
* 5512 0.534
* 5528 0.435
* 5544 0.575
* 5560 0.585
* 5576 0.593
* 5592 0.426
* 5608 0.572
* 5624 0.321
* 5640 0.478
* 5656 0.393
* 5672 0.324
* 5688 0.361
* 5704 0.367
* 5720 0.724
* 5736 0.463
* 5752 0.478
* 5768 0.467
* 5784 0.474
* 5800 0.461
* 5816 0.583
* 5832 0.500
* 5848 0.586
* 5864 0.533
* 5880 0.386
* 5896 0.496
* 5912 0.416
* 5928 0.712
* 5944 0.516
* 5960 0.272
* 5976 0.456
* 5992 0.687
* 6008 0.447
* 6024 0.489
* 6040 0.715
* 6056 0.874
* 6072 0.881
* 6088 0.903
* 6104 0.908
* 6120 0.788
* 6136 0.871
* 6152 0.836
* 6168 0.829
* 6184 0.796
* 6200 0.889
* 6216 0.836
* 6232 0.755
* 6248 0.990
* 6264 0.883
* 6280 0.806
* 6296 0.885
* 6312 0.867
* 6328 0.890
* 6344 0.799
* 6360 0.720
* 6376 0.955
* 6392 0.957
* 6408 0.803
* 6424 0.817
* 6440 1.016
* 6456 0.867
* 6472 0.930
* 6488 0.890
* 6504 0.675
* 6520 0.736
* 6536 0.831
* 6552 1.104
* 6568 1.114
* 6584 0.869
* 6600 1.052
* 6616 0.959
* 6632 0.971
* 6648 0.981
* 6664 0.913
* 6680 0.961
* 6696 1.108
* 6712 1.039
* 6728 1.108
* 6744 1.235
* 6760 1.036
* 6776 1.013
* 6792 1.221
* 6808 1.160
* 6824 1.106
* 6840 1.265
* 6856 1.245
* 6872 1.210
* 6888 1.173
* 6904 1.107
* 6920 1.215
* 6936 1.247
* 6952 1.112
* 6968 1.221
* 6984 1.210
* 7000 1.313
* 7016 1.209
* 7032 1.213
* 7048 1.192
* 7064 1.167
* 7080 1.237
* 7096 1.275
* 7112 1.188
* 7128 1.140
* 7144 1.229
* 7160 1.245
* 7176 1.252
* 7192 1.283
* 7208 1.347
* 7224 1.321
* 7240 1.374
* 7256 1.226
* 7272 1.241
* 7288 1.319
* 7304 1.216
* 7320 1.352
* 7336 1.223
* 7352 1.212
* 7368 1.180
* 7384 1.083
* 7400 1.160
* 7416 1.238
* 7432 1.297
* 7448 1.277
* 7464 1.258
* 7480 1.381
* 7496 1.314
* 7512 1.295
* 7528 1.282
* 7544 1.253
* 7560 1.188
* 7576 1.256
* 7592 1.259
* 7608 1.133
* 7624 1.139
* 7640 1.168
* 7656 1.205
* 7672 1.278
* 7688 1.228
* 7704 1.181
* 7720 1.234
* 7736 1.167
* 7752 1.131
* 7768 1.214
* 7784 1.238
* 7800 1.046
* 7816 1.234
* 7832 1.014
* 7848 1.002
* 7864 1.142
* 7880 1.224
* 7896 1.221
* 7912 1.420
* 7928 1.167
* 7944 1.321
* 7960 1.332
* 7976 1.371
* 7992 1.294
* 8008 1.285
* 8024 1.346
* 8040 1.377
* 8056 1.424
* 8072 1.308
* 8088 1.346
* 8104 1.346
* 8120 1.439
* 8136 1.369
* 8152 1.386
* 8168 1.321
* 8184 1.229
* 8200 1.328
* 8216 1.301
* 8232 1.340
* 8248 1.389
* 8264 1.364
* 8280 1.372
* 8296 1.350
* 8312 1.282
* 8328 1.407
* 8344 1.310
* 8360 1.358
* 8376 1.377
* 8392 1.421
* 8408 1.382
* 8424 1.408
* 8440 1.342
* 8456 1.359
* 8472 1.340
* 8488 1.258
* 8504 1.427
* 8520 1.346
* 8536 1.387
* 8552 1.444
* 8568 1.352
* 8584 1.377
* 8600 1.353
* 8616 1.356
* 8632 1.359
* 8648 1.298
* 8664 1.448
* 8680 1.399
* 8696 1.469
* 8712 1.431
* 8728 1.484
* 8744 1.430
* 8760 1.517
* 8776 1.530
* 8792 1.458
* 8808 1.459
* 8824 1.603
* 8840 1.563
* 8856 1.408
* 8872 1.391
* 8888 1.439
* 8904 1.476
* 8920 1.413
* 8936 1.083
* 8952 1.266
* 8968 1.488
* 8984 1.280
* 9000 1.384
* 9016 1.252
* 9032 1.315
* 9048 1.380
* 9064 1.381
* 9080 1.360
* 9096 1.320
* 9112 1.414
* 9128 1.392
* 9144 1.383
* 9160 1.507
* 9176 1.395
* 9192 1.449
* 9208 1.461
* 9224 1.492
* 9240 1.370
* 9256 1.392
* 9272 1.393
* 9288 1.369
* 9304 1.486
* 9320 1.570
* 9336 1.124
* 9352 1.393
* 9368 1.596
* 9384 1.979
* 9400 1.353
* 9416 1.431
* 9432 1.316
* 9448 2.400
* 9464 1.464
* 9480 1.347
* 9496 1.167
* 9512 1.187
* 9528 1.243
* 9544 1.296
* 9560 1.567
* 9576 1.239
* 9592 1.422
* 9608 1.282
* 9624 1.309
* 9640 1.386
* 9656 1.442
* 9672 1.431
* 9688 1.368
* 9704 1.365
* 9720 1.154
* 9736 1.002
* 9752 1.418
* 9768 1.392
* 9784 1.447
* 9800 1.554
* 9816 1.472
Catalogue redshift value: 0.516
